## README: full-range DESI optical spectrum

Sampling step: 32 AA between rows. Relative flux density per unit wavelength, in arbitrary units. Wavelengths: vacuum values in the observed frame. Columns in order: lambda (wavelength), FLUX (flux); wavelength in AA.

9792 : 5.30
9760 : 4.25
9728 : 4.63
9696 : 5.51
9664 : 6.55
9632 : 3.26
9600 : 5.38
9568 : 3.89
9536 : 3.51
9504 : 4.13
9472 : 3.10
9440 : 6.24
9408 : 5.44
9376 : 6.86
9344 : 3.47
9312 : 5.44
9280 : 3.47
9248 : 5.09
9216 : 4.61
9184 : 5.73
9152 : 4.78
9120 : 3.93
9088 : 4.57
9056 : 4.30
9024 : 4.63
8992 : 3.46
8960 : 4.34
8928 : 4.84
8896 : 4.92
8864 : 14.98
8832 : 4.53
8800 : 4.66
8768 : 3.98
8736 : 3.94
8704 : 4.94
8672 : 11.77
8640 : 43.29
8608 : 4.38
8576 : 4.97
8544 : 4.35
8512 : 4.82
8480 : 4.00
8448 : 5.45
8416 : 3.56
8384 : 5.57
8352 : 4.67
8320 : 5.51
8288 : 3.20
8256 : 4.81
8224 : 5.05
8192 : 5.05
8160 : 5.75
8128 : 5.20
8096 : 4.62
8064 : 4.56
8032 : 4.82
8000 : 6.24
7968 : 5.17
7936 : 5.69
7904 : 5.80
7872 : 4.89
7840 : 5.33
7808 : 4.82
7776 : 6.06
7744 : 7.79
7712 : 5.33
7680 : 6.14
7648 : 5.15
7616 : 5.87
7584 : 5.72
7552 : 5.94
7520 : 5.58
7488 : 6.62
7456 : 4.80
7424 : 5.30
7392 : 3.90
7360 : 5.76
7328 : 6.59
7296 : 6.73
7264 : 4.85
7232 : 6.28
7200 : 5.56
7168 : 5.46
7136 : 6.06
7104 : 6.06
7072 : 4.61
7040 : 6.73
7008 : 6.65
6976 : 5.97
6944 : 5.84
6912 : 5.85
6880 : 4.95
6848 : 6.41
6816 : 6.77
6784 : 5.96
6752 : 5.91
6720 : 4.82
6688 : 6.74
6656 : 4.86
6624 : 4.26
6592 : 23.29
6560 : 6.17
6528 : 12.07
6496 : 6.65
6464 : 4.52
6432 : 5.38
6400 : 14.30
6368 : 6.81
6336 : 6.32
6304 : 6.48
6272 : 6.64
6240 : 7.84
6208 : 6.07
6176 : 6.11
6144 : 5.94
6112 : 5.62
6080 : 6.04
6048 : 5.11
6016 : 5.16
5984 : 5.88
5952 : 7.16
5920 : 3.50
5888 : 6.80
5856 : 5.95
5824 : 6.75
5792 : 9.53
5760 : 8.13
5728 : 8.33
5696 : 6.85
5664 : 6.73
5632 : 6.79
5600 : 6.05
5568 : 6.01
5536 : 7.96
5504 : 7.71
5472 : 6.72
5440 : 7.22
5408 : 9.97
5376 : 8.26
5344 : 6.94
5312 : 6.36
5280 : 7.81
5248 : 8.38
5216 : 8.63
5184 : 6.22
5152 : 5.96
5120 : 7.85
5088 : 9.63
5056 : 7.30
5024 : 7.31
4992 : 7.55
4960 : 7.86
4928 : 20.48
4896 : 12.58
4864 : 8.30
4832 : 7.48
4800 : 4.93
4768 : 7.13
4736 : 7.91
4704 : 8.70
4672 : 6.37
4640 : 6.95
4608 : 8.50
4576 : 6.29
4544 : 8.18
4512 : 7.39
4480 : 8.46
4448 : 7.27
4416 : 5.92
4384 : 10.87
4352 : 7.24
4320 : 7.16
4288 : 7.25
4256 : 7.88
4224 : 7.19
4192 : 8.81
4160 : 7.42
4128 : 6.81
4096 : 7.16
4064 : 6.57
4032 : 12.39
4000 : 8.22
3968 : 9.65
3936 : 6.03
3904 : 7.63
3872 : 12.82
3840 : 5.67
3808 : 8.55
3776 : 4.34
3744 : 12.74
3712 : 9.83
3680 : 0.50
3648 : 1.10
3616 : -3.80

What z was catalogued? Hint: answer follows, 0.32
